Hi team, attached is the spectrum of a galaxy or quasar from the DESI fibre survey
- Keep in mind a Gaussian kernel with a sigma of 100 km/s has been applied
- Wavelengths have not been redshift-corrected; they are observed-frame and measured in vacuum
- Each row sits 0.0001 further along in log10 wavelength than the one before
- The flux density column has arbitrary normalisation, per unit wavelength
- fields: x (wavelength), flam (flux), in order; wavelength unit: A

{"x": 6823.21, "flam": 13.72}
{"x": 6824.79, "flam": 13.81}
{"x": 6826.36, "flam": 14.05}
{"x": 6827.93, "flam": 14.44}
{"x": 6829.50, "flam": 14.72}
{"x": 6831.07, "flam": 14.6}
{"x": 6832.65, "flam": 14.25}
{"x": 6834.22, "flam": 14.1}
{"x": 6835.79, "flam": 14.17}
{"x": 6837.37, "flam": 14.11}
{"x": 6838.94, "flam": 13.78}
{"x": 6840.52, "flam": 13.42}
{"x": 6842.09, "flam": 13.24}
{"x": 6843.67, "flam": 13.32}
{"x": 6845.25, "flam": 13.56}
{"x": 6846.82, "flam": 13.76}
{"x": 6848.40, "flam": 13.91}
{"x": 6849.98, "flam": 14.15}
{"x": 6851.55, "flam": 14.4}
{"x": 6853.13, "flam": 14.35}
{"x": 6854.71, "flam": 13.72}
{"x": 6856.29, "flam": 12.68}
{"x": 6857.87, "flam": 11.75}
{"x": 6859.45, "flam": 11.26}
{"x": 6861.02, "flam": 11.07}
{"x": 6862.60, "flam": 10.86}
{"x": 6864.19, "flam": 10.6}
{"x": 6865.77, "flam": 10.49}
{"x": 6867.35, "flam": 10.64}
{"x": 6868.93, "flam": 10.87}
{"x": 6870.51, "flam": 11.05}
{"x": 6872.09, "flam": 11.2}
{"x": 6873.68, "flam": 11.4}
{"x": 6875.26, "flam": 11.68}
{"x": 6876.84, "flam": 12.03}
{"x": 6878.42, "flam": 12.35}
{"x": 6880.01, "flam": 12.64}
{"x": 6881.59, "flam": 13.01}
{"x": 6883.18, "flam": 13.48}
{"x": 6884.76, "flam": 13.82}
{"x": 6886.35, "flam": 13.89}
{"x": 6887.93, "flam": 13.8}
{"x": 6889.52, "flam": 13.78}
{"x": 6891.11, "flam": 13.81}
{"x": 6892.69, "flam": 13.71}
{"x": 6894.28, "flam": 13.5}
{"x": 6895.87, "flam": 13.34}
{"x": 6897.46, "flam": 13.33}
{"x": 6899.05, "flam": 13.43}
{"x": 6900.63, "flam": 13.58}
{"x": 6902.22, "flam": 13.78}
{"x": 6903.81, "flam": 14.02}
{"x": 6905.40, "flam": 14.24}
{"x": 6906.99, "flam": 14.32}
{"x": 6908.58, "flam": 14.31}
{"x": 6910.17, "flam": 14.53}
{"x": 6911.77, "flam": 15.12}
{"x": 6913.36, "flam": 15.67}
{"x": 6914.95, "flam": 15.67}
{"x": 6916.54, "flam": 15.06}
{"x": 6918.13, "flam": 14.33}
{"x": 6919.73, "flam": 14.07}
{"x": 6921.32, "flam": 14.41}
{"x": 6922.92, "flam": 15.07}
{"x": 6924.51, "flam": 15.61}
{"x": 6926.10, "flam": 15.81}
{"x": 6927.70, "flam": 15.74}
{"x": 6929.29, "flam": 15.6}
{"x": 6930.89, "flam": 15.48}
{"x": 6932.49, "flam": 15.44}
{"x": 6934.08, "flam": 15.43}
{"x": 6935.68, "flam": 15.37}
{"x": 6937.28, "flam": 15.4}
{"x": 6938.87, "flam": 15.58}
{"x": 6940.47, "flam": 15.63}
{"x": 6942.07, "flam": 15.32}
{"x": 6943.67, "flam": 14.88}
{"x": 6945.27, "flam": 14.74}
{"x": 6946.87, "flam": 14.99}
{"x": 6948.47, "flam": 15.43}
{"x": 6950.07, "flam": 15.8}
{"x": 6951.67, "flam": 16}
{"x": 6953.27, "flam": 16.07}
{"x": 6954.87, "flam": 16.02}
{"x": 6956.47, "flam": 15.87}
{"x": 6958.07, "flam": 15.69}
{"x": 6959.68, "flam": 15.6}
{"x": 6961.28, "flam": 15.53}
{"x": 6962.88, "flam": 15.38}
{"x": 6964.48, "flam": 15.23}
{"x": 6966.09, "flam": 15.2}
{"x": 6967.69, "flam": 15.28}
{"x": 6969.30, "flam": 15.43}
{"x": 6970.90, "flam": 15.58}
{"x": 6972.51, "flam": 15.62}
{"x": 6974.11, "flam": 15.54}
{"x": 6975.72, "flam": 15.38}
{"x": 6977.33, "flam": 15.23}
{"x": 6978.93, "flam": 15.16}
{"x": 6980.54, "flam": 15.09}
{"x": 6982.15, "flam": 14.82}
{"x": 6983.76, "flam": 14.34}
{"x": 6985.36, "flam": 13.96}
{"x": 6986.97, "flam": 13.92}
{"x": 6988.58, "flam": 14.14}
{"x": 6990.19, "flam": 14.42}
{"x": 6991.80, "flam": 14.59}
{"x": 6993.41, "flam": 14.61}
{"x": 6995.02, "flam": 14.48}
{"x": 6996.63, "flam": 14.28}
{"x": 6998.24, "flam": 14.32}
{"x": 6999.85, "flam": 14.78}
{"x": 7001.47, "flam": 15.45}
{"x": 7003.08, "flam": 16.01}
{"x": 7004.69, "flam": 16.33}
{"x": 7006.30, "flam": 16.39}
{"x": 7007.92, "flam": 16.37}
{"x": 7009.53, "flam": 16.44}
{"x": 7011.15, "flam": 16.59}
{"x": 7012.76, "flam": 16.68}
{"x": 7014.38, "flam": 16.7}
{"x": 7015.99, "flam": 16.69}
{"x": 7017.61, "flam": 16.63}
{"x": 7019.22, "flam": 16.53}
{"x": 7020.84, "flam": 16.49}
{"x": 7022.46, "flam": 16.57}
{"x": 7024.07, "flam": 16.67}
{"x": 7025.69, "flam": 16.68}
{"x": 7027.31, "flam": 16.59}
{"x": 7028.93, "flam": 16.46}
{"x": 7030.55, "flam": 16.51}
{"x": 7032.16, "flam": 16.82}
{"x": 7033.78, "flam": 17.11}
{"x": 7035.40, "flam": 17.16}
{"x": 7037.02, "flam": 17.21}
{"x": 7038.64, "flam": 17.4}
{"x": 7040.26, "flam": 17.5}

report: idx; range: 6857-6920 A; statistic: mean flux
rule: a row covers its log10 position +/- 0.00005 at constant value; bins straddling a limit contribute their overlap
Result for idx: 13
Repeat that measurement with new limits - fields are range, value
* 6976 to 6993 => 14.6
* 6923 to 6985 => 15.4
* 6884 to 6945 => 14.6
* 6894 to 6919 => 14.3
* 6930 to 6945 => 15.4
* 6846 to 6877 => 12.1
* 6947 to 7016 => 15.4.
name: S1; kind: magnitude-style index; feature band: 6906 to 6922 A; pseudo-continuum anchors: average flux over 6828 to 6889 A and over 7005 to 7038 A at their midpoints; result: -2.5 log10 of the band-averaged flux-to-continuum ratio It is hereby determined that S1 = -0.04 mag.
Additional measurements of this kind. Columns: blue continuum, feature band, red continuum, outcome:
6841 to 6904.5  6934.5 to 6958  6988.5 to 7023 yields -0.08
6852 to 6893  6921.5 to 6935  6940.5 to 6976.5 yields -0.08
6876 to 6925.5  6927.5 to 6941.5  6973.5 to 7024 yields -0.07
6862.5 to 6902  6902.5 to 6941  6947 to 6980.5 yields -0.08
